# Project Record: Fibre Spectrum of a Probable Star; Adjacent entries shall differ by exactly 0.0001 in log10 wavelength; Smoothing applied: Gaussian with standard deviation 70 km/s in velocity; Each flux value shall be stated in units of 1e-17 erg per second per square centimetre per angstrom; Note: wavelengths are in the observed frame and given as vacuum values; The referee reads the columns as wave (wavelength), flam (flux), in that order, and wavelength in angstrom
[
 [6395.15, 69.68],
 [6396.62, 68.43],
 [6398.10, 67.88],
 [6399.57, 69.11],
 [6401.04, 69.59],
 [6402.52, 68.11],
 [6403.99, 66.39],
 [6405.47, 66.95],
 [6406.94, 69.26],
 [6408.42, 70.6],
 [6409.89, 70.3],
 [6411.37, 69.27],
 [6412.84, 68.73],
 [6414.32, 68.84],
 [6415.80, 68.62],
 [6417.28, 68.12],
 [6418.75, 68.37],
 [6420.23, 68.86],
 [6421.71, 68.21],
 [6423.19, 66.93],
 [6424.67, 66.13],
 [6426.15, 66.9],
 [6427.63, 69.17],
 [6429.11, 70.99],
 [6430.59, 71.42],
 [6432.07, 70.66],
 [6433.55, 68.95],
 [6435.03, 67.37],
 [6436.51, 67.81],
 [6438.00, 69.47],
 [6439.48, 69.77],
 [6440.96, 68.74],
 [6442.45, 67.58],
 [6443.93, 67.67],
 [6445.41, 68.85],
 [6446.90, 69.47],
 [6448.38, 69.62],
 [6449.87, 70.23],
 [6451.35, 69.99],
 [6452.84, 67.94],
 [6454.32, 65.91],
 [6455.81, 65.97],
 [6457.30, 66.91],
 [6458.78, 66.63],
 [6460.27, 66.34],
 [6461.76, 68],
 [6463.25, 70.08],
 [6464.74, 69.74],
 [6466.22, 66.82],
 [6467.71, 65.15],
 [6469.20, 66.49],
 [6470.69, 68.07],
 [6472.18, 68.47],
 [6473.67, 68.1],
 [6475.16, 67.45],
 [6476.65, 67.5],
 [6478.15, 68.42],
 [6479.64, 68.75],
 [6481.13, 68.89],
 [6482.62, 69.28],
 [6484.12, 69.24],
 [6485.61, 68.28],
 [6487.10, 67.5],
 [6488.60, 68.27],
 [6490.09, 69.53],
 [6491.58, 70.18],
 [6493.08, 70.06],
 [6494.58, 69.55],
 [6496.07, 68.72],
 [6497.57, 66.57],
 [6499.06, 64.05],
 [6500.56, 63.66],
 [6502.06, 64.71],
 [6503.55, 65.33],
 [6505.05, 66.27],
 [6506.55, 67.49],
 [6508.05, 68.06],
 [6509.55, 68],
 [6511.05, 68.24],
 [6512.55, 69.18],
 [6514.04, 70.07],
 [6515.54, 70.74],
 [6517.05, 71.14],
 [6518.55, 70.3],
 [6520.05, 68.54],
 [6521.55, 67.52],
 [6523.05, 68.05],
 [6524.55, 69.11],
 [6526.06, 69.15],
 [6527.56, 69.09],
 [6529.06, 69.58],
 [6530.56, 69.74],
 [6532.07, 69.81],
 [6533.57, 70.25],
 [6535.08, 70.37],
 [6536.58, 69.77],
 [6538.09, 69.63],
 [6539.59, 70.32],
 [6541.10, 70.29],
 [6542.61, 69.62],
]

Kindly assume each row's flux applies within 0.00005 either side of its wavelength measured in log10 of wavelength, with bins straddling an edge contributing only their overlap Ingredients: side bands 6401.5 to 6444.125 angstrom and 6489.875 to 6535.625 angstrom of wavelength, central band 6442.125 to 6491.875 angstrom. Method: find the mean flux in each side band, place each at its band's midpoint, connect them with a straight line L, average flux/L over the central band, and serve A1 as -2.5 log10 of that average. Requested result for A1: 0.01 mag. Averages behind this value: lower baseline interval 68.6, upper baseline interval 68.5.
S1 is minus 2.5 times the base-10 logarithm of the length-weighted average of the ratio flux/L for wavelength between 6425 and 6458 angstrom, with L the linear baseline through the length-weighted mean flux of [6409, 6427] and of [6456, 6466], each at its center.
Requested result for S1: -0.01 mag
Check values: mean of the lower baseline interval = 68.3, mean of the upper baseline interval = 67.8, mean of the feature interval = 68.7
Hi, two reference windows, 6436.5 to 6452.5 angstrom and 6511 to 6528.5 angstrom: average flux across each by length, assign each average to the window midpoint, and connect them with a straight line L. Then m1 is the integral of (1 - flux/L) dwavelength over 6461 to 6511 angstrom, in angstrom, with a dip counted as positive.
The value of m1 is 1.0 angstrom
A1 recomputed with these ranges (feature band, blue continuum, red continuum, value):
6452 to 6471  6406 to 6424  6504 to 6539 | 0.03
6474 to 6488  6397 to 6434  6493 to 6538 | 0.00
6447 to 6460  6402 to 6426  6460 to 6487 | 0.00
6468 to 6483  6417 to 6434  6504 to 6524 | 0.01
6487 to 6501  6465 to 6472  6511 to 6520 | 0.01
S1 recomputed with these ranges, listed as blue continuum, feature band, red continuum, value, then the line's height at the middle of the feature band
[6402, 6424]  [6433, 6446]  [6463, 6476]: -0.005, 68.2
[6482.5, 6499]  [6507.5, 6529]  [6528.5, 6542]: 0.005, 69.4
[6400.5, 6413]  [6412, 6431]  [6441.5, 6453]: 0.005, 68.9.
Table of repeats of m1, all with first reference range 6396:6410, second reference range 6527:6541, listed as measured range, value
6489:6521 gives 0.68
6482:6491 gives 0.09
